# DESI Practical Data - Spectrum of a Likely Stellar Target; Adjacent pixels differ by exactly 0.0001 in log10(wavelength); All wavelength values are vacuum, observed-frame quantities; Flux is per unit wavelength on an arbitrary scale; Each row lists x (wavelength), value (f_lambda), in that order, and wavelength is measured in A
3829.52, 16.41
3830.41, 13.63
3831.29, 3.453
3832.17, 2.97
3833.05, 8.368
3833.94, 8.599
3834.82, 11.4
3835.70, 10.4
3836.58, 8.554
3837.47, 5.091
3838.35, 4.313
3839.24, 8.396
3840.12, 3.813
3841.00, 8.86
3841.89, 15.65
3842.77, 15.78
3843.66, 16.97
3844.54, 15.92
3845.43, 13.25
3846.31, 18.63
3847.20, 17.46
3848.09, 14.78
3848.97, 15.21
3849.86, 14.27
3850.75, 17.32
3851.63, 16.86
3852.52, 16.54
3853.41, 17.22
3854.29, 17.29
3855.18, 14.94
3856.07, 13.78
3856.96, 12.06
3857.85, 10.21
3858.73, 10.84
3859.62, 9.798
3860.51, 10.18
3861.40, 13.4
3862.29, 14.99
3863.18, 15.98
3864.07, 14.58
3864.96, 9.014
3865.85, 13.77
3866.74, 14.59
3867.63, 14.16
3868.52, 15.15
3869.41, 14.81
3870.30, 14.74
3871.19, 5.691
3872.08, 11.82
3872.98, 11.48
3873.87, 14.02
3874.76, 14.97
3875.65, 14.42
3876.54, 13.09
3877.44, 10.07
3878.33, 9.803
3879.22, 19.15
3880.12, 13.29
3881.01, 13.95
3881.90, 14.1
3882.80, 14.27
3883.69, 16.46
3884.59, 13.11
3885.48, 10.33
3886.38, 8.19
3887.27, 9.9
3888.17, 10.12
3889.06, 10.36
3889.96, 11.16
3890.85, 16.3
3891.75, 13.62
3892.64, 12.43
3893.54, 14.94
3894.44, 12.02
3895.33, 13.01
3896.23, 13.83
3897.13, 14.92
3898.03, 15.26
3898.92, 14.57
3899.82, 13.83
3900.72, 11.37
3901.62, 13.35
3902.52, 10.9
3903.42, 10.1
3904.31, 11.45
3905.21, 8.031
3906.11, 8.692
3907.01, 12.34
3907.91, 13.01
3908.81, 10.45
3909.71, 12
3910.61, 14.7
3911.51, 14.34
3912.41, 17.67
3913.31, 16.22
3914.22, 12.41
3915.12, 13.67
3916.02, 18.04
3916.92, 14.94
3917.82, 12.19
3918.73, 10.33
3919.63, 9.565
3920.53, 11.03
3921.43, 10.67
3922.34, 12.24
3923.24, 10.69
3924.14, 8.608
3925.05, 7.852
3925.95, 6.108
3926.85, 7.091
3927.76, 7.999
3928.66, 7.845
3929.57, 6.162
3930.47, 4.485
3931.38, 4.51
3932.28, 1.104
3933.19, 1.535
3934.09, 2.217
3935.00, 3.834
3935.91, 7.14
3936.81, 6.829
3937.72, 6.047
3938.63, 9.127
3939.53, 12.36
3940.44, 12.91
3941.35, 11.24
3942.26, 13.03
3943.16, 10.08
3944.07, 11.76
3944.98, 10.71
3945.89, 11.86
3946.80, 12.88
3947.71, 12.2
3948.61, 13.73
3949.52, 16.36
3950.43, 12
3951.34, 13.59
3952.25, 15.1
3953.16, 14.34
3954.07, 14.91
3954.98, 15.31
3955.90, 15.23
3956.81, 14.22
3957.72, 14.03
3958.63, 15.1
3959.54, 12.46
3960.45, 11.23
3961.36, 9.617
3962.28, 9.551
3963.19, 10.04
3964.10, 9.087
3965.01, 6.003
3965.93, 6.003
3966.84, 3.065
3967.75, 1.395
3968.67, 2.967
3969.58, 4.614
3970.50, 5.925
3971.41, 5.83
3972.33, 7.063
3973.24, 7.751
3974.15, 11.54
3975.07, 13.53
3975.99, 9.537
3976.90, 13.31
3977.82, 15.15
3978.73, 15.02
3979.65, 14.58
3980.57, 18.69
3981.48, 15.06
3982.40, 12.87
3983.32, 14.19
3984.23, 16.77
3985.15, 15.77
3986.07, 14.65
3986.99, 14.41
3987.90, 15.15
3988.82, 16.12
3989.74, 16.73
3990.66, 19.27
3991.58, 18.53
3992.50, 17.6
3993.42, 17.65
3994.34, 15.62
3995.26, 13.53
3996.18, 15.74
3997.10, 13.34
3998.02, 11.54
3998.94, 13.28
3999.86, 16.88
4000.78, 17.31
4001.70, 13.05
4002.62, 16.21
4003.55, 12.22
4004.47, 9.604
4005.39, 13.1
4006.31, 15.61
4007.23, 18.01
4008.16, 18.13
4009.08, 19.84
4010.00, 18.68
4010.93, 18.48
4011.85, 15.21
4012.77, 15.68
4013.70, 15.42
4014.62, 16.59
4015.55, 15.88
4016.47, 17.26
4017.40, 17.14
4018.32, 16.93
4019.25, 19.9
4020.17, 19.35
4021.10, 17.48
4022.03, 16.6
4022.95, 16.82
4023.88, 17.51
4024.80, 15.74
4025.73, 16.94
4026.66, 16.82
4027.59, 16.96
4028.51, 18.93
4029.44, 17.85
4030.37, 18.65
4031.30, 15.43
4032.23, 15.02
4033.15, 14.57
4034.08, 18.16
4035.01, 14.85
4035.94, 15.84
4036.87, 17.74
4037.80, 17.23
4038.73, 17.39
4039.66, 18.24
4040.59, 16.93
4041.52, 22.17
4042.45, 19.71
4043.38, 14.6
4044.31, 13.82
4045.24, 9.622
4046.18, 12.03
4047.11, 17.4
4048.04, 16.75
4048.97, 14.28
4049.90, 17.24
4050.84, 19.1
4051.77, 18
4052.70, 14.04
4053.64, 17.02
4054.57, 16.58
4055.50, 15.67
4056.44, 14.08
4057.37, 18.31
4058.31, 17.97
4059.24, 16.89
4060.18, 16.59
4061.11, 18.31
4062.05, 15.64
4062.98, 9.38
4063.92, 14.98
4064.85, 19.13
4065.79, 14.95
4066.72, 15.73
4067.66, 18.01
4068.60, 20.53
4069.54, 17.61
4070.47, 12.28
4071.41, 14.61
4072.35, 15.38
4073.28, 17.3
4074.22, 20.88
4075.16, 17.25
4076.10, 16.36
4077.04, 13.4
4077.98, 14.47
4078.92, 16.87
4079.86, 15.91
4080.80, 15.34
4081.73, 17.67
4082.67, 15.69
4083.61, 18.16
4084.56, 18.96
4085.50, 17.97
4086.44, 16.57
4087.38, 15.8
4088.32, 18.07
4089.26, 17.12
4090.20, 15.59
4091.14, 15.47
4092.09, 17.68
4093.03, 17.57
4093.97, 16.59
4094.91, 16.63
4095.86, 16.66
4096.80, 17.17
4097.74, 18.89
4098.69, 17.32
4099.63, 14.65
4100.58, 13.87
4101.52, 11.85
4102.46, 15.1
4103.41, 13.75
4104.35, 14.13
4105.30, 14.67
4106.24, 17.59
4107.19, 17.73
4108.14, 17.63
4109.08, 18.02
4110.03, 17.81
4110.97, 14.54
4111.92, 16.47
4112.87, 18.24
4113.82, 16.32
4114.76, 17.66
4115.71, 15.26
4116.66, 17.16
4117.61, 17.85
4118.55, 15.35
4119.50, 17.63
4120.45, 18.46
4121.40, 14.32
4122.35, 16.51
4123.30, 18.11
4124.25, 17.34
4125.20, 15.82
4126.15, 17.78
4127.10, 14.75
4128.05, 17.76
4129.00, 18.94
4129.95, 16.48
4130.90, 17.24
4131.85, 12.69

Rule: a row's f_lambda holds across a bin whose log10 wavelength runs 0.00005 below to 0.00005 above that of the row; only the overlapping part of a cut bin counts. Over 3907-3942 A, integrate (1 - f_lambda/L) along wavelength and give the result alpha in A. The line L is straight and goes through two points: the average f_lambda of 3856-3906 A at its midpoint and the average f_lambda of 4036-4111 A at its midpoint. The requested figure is 9.6 A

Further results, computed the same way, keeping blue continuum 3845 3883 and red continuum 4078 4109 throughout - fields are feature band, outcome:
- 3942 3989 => 10.0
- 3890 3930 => 6.6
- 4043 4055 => 0.4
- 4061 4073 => 0.2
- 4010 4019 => -0.7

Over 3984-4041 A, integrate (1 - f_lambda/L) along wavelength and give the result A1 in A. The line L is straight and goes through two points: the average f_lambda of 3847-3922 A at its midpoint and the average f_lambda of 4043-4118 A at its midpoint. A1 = -4.41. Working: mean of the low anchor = 13.1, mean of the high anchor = 16.3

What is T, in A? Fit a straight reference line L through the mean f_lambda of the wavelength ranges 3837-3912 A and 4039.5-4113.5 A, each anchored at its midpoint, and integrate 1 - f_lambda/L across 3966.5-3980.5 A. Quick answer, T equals 5.3 A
